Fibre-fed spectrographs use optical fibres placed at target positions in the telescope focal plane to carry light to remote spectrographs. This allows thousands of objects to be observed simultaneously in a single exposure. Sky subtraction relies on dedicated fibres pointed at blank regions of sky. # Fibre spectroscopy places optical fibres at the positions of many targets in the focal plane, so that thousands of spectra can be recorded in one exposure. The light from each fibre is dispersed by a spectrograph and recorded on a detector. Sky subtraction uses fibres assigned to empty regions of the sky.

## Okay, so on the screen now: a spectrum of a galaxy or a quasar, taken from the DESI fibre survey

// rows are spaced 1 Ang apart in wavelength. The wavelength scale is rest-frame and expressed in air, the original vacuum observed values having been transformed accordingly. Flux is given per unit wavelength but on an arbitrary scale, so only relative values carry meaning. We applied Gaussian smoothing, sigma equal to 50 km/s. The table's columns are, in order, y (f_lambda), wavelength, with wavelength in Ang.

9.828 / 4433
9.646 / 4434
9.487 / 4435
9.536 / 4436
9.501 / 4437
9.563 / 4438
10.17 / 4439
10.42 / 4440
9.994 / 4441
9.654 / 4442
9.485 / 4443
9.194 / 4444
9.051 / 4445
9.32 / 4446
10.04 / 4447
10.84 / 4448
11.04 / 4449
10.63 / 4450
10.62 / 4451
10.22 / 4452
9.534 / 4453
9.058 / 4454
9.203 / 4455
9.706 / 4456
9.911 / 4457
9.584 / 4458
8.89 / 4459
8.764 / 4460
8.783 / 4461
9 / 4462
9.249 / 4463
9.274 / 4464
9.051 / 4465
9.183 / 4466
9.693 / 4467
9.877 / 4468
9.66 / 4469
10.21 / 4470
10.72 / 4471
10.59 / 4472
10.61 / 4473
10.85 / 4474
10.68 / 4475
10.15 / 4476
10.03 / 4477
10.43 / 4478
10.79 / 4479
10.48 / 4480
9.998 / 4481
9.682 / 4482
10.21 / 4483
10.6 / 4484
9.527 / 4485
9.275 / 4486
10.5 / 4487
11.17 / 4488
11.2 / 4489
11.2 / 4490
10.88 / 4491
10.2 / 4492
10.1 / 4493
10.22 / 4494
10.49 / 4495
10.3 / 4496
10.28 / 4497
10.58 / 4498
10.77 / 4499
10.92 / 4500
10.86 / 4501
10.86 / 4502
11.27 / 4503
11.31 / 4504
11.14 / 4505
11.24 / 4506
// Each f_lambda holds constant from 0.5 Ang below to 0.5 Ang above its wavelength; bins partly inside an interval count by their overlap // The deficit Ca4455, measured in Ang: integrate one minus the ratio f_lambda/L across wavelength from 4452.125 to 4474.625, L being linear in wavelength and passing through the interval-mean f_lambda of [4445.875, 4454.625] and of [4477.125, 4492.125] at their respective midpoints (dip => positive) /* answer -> 1.4 Ang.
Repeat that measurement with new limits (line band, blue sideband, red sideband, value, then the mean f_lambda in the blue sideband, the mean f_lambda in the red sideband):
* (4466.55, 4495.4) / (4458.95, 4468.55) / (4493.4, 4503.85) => -1.3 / 9.19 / 10.7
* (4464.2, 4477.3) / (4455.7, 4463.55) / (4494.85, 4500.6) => -0.6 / 9.22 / 10.6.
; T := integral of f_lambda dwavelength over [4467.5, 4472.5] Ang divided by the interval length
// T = 10.2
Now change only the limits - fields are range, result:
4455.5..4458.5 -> 9.73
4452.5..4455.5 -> 9.26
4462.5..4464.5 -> 9.26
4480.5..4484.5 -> 10.1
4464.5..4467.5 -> 9.31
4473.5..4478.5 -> 10.4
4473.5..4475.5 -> 10.8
